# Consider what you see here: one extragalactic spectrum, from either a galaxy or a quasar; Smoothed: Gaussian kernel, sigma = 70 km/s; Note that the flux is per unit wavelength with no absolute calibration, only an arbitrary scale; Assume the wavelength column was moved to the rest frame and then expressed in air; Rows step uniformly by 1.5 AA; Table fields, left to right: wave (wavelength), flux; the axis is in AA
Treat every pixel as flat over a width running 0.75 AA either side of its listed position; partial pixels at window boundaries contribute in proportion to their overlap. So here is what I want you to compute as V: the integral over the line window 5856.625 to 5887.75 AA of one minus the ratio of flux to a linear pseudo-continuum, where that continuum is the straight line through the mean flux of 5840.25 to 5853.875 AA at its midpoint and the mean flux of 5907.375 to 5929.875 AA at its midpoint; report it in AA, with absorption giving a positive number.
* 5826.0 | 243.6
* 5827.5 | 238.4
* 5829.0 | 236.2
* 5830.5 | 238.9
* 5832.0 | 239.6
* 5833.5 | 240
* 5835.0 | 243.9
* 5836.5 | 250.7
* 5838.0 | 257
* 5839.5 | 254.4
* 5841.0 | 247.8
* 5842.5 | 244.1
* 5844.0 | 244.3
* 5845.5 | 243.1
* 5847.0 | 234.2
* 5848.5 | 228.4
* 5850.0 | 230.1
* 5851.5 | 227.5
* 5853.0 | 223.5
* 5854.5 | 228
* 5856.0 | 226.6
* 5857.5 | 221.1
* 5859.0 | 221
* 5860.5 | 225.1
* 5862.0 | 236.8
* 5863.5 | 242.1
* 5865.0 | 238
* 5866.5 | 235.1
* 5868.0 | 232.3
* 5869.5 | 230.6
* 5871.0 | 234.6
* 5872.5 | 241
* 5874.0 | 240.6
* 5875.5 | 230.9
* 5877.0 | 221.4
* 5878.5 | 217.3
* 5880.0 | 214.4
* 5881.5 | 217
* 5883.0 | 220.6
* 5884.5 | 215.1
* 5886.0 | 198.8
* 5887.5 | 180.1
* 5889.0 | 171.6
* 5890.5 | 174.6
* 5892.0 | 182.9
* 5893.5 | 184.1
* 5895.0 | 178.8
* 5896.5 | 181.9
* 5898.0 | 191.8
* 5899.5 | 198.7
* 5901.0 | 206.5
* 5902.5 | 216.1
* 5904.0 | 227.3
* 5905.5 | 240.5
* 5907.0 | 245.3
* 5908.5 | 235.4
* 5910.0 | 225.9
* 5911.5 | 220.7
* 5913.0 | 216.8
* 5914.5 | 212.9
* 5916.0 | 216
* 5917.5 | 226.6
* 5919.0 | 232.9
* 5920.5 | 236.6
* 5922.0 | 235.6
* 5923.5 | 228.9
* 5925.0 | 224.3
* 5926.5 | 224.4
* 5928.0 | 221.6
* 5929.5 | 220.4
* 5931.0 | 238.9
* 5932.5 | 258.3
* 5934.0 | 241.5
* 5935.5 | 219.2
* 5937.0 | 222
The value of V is 1.0 AA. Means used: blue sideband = 236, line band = 225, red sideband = 226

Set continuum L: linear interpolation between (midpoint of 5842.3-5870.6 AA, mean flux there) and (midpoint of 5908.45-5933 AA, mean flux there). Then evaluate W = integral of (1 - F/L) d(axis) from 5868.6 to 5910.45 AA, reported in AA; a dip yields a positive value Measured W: 3.3 AA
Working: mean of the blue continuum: 232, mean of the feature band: 212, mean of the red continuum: 227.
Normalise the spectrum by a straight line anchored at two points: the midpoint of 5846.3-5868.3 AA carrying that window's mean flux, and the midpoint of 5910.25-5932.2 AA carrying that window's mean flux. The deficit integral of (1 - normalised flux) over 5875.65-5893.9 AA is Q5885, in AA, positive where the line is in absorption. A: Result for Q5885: 2.2 AA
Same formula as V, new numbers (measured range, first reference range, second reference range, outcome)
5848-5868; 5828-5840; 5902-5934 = 0.89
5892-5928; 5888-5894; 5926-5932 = -2.52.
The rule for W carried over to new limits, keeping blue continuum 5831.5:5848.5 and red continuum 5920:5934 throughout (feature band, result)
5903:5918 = 0.5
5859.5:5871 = 0.3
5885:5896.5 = 2.7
